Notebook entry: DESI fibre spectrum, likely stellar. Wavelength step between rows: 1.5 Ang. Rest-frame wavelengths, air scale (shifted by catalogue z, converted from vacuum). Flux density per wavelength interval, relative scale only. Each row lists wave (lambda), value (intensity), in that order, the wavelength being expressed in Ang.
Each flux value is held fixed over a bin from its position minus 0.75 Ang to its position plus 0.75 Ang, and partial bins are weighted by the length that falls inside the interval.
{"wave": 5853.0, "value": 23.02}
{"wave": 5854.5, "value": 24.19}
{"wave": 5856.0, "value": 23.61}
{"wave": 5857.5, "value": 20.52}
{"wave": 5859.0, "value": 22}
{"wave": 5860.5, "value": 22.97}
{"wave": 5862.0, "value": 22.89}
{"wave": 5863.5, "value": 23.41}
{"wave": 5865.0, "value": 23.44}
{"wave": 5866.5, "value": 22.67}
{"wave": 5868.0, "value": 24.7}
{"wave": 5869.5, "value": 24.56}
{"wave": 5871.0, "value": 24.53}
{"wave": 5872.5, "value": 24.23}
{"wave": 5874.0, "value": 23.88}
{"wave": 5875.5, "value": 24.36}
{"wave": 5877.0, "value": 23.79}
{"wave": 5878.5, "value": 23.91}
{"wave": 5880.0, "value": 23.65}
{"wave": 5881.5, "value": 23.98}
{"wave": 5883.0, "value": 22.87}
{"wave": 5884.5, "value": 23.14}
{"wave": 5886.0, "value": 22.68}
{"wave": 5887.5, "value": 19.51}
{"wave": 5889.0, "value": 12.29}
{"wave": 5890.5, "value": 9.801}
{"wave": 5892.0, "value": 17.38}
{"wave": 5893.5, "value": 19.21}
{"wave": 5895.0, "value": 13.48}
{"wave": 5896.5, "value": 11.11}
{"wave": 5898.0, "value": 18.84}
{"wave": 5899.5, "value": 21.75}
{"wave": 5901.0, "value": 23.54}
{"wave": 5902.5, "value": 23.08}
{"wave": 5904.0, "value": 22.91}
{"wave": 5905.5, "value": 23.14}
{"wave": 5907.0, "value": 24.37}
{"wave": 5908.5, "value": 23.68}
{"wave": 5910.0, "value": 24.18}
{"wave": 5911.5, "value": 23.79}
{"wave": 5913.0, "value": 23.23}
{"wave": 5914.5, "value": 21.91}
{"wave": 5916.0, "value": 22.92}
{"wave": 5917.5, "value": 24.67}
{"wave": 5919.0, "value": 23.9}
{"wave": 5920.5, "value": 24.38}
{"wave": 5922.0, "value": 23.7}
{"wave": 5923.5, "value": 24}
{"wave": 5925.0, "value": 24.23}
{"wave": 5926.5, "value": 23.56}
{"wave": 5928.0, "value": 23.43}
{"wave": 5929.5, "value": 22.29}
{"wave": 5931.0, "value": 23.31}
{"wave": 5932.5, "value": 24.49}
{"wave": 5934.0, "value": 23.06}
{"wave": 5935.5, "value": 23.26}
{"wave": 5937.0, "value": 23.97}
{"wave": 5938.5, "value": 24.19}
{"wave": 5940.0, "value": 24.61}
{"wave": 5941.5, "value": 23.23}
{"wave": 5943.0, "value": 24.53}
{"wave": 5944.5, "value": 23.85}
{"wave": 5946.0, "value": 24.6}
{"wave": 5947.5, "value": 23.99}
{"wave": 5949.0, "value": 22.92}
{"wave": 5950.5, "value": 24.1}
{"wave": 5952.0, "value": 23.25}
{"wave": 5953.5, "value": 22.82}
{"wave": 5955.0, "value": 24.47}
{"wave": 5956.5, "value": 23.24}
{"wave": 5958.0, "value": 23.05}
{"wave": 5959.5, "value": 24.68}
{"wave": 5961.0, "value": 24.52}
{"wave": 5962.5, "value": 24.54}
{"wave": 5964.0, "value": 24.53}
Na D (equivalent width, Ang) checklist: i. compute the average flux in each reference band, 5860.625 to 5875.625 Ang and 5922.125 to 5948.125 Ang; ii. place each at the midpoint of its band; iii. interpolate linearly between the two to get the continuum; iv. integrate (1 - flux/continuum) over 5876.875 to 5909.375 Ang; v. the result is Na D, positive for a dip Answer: 4.8 Ang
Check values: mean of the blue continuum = 23.8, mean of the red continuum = 23.8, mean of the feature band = 20.3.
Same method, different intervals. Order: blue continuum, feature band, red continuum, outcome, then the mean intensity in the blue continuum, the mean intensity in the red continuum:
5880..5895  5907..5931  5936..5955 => -2.2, 18.9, 23.9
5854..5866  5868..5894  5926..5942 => 1.7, 22.8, 23.6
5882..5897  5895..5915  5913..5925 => -0.9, 17.4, 23.7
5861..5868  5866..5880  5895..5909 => -0.8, 23.3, 20.9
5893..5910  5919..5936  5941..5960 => -1.0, 20.6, 23.7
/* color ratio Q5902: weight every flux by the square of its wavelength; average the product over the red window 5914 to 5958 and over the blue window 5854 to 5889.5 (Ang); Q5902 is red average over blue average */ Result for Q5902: 1.06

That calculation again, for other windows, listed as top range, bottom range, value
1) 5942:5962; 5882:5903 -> 1.32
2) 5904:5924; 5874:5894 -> 1.16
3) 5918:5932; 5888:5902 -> 1.44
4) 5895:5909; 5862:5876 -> 0.88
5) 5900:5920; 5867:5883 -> 0.99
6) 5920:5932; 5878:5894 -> 1.21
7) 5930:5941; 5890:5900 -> 1.51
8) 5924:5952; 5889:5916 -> 1.19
